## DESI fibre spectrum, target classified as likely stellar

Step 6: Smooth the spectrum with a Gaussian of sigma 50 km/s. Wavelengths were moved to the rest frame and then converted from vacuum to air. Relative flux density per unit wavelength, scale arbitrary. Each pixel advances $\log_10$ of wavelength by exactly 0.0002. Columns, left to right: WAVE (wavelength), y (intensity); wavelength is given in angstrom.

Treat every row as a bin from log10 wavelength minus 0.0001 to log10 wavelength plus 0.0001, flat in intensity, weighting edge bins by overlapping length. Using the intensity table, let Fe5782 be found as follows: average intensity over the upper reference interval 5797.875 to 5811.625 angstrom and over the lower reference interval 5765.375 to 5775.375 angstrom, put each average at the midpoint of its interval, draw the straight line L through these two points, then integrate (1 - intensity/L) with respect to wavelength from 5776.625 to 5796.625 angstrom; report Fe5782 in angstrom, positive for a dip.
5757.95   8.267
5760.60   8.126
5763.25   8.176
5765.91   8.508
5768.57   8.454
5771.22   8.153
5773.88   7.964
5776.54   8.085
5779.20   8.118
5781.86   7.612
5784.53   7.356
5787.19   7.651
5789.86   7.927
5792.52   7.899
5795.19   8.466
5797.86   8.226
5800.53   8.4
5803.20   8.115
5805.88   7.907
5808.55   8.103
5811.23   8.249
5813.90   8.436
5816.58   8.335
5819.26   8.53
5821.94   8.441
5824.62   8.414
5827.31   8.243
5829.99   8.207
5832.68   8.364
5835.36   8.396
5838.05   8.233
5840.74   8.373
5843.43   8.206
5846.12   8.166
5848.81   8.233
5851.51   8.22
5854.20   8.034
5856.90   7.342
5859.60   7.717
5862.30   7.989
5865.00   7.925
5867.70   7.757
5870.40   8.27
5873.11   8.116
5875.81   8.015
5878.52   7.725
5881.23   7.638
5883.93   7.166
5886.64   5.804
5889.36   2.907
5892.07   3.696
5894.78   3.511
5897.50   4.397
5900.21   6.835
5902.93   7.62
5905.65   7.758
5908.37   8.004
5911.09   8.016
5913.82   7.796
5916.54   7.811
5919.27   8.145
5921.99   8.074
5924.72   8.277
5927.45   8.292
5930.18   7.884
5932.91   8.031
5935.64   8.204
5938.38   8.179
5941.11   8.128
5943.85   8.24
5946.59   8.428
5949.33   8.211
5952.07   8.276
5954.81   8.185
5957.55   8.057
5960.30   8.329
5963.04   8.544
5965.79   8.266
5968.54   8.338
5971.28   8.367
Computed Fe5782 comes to 0.8 angstrom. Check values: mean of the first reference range 8.25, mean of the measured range 7.88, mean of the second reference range 8.15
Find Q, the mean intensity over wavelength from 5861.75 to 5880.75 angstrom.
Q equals 7.95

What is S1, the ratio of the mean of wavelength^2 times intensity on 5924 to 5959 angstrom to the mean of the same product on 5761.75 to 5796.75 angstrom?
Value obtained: 1.08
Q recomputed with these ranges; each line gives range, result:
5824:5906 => 7.31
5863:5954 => 7.38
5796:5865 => 8.19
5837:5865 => 8.04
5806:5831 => 8.31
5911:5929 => 8.06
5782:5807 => 7.97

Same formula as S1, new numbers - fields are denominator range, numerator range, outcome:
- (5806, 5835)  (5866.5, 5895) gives 0.80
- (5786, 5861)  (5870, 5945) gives 0.91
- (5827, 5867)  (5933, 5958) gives 1.05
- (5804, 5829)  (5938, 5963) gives 1.04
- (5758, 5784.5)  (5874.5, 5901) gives 0.74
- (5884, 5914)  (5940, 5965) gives 1.40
